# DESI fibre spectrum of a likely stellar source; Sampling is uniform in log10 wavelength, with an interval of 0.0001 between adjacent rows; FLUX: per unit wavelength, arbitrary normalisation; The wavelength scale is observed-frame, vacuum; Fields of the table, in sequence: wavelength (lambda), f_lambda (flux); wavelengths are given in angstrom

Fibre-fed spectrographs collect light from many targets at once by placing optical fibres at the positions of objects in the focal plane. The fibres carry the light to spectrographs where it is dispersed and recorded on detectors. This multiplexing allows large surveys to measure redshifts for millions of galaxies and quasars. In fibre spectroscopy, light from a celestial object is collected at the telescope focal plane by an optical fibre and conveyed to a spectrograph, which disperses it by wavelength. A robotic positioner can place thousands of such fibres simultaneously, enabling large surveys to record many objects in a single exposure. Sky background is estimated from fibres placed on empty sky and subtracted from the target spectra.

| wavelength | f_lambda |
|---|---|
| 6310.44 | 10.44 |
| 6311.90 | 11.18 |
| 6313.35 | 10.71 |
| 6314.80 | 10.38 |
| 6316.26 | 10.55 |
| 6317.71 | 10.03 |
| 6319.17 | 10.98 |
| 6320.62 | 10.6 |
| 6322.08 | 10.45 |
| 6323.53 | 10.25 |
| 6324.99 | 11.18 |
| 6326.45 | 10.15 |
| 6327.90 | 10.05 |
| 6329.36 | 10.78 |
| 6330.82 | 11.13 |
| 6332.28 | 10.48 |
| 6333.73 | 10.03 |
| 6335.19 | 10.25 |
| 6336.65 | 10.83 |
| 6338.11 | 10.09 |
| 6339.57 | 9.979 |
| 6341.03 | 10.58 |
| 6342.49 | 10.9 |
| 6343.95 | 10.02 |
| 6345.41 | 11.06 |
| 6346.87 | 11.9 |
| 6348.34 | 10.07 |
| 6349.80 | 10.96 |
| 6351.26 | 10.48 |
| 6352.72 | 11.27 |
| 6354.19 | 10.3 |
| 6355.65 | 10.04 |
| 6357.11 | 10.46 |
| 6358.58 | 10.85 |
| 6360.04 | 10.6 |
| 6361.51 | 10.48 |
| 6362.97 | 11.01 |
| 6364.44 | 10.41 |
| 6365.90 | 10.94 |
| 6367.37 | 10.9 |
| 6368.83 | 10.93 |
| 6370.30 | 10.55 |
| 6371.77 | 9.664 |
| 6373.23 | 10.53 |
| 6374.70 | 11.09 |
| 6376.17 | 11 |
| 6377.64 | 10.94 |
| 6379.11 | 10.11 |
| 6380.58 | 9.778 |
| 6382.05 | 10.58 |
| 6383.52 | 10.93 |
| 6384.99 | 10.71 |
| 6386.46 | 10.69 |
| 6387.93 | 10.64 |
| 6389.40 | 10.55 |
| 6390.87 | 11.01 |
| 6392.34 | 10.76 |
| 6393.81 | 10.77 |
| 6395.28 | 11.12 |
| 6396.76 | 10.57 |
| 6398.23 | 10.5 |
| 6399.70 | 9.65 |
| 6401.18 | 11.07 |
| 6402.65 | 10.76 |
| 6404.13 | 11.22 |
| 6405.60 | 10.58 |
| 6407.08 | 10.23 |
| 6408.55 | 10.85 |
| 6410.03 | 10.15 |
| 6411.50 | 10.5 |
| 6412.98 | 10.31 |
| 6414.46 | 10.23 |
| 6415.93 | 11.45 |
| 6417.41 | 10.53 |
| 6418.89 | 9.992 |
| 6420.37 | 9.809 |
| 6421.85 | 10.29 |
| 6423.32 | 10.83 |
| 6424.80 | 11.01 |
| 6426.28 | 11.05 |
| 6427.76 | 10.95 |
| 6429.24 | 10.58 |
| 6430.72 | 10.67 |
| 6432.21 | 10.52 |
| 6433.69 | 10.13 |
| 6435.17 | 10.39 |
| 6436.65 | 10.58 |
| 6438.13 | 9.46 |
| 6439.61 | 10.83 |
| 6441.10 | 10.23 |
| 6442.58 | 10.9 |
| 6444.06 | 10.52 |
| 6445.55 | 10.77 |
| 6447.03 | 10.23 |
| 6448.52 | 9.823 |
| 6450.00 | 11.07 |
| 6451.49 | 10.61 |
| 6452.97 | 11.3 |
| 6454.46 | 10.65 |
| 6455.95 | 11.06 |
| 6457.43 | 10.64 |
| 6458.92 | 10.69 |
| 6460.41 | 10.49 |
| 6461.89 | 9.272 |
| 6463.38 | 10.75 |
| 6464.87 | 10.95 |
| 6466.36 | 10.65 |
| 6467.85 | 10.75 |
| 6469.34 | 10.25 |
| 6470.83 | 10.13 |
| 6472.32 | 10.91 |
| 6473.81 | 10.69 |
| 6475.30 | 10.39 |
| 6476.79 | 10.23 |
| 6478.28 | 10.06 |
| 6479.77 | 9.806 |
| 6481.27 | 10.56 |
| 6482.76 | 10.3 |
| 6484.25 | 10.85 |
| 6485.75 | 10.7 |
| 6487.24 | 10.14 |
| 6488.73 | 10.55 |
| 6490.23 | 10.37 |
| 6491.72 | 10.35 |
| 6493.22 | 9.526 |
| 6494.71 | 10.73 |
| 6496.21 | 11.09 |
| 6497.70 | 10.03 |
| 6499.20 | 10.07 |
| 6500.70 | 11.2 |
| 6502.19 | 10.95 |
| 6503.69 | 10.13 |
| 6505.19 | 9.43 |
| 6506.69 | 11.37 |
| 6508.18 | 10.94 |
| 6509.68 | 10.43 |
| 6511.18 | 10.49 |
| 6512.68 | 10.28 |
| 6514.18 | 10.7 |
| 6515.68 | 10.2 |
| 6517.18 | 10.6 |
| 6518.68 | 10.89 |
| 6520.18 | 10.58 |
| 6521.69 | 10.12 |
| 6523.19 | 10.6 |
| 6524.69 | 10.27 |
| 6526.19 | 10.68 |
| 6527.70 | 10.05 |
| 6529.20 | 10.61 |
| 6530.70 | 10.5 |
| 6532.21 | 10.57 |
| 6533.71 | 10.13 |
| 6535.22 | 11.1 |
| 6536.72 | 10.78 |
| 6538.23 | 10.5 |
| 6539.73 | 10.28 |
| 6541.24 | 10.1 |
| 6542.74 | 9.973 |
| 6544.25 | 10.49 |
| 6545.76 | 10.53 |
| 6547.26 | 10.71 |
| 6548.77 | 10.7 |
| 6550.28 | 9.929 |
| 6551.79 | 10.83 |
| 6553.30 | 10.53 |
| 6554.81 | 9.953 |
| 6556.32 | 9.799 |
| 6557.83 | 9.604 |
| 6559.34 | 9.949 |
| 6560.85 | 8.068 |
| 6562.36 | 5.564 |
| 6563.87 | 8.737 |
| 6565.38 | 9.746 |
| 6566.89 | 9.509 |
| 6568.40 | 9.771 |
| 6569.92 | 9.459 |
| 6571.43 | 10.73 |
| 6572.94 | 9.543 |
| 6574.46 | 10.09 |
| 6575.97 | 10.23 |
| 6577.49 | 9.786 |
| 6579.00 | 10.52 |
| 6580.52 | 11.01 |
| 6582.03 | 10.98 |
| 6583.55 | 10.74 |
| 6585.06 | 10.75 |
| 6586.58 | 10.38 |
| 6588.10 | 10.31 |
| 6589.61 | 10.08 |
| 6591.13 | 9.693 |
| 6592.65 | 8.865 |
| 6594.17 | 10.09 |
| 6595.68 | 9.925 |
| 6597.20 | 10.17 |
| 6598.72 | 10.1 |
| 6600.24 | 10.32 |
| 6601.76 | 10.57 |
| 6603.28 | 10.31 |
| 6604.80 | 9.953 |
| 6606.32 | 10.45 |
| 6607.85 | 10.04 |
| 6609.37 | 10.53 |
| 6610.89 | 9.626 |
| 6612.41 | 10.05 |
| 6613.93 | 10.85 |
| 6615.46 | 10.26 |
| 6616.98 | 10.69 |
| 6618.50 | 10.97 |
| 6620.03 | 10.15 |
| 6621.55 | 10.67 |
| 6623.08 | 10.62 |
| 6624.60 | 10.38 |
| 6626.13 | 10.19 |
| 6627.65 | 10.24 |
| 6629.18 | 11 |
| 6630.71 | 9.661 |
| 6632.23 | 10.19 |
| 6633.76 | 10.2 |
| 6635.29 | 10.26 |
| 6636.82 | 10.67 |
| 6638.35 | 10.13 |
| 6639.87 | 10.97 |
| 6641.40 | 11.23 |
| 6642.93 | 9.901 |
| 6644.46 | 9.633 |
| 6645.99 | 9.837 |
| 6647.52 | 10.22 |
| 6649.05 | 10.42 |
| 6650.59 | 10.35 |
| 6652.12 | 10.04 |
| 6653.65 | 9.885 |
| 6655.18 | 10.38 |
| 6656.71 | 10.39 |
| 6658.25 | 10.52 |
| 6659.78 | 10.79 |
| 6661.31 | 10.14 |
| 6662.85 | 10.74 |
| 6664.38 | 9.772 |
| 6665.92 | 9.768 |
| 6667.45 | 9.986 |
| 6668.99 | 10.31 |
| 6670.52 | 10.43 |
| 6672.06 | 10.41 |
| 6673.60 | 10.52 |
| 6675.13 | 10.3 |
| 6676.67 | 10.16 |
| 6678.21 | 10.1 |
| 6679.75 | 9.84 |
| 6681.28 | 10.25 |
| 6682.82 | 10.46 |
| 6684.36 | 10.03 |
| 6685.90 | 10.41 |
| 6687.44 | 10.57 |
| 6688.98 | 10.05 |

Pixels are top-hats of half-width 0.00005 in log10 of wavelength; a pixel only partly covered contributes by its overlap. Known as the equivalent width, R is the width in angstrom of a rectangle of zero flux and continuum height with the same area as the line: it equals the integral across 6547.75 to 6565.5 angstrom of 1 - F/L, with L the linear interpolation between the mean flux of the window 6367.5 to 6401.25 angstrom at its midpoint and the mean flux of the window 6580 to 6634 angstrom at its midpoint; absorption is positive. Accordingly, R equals 1.6 angstrom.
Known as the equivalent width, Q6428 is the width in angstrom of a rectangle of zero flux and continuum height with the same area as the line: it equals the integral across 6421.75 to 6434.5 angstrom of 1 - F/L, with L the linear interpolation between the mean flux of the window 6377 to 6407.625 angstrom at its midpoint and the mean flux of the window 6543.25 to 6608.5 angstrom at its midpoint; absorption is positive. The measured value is -0.2 angstrom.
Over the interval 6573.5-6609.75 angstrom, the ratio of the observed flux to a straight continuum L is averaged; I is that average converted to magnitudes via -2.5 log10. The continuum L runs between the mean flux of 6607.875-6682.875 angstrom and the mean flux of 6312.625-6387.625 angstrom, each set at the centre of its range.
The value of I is 0.01 mag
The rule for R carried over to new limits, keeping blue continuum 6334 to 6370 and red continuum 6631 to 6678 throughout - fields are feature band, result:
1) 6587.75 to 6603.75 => 0.5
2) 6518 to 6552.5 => -0.2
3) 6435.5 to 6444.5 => 0.1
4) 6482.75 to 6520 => -0.2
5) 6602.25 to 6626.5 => -0.1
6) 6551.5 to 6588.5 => 1.9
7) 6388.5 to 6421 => 0.0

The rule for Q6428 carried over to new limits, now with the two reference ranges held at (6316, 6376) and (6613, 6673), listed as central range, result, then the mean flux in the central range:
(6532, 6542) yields -0.1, 10.5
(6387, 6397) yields -0.2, 10.8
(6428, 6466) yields -0.1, 10.5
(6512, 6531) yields -0.1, 10.5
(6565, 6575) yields 0.5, 9.83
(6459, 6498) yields 0.2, 10.4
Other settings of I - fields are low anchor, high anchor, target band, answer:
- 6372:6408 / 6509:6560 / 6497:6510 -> -0.01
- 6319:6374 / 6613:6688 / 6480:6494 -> 0.01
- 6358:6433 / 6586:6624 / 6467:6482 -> 0.01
